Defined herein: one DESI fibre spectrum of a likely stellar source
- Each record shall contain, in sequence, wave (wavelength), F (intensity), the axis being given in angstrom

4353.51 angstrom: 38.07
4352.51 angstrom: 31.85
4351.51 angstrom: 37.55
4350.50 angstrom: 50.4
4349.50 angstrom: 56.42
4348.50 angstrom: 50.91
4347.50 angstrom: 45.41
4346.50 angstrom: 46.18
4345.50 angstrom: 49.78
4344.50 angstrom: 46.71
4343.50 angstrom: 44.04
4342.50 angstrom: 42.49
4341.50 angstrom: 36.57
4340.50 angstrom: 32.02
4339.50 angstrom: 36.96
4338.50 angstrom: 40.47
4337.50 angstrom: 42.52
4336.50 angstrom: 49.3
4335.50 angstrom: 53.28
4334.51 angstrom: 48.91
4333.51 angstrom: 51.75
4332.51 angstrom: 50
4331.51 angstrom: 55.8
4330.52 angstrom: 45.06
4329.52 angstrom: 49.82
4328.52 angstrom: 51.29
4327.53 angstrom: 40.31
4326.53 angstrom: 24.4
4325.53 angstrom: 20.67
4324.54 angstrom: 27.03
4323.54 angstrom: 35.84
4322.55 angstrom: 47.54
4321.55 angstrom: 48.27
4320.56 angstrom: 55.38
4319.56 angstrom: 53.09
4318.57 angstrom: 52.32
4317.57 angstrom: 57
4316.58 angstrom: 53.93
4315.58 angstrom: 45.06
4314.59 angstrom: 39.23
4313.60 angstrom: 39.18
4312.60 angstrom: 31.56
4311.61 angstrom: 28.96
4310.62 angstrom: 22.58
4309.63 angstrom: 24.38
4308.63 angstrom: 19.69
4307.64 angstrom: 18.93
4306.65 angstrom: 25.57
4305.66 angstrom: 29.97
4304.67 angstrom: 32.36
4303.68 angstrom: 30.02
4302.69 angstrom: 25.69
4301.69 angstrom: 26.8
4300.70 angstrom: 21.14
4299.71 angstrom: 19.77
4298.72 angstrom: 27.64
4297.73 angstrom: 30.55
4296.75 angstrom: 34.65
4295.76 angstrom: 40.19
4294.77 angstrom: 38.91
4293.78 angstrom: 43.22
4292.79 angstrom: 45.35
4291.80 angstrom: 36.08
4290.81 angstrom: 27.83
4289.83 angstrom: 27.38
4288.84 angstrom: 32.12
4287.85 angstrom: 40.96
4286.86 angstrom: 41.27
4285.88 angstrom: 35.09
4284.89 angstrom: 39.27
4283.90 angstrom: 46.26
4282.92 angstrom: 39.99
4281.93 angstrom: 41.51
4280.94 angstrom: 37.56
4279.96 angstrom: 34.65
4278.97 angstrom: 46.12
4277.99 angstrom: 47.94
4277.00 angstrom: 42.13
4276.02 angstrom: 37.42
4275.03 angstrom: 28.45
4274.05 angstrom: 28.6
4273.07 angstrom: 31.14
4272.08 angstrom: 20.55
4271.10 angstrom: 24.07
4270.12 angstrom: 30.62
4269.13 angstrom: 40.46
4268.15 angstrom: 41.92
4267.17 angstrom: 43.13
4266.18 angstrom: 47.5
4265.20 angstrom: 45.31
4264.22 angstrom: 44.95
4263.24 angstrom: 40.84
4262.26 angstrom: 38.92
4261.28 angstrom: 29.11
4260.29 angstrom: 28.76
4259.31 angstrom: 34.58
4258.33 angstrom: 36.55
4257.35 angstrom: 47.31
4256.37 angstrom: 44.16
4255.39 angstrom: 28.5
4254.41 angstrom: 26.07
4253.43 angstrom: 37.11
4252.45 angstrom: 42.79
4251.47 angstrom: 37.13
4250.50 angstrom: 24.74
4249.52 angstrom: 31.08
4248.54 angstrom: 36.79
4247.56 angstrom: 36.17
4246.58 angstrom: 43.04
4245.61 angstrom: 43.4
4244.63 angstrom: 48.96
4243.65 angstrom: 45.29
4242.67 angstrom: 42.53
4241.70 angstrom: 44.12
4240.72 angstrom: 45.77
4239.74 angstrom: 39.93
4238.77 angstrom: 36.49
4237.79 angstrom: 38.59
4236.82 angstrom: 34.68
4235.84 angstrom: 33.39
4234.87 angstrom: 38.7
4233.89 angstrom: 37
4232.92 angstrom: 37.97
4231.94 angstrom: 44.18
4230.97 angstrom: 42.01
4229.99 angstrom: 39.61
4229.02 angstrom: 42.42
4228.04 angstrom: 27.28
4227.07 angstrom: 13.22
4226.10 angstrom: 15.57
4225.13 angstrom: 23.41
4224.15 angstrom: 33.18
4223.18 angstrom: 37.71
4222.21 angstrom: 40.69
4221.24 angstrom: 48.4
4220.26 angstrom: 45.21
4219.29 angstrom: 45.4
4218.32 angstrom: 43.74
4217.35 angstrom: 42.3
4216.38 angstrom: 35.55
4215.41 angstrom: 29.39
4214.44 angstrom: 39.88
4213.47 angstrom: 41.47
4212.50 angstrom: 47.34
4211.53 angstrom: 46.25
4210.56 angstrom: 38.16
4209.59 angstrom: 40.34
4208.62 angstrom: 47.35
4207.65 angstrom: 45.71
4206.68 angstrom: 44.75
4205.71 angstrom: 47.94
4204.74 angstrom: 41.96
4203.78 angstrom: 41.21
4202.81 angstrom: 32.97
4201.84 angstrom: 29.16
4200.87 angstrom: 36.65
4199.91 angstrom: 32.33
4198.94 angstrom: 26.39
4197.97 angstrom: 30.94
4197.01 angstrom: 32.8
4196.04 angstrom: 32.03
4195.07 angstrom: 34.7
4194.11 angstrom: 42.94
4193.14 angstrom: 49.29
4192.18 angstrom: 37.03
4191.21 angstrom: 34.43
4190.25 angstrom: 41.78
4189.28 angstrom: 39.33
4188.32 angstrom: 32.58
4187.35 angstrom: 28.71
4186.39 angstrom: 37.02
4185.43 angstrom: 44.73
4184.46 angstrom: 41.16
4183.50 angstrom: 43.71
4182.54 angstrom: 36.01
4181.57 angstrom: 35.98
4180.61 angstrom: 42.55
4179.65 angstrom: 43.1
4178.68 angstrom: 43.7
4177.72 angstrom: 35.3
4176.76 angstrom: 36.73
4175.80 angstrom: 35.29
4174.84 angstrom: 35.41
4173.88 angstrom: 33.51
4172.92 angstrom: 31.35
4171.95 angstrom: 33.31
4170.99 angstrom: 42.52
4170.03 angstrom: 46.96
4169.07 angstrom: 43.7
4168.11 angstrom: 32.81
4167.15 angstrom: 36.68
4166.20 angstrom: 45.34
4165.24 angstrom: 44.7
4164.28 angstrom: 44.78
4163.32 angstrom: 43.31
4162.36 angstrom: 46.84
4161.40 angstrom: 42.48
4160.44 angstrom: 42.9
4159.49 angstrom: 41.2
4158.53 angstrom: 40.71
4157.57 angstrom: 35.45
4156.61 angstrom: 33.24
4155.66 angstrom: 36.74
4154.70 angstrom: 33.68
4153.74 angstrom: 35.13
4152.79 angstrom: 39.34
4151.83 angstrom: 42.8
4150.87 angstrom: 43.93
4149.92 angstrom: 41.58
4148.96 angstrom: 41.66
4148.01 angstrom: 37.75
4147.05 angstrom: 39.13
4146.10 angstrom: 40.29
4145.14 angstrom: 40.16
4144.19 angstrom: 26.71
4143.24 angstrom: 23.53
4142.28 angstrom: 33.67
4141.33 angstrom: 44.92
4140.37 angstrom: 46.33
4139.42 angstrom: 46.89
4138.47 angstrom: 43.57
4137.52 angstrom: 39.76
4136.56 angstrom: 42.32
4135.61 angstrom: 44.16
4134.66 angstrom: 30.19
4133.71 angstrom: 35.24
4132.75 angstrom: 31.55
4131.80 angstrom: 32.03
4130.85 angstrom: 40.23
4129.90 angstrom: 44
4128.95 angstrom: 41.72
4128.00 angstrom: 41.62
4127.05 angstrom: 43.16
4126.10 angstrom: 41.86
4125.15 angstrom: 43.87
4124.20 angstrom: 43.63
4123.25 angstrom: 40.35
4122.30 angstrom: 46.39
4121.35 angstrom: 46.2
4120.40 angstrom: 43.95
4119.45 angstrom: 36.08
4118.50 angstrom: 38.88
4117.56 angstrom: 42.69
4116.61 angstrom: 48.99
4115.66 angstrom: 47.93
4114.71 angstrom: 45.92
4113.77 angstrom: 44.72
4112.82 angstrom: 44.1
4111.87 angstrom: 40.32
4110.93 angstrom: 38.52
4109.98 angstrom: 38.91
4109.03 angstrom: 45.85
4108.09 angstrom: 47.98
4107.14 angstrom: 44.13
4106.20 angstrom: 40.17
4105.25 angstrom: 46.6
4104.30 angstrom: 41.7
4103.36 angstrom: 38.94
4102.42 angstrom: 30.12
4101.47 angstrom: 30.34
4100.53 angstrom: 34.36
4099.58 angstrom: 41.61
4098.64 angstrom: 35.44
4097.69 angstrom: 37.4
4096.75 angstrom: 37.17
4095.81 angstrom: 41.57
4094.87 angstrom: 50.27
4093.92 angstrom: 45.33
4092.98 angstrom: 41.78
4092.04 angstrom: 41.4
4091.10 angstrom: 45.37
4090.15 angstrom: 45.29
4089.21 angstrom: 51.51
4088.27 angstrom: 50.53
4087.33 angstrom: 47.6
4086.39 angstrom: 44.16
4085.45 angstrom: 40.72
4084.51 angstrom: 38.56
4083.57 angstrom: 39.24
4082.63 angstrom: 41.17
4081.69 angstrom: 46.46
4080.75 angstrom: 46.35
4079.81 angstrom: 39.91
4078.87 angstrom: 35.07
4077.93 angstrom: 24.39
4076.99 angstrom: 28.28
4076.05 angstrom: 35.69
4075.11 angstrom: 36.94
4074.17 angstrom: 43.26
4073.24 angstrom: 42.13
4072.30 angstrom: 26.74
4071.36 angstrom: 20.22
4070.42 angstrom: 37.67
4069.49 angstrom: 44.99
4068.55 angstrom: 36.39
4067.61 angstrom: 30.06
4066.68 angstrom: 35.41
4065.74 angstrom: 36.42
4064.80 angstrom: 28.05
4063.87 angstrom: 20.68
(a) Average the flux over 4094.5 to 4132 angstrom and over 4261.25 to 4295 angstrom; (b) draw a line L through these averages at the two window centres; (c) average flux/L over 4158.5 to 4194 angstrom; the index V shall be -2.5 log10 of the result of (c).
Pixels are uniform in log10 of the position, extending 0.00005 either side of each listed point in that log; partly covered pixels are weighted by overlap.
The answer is 0.01 mag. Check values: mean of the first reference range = 41.5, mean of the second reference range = 37.7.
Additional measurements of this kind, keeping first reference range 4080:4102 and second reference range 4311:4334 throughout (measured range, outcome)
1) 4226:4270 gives 0.14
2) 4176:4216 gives 0.11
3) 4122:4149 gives 0.08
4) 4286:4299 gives 0.20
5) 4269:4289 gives 0.19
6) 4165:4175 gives 0.11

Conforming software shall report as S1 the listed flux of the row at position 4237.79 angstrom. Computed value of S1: 38.59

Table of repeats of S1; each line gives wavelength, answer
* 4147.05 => 39.13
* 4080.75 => 46.35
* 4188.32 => 32.58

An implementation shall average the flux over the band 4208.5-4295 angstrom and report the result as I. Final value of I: 37.8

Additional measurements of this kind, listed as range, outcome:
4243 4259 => 38.1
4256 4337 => 37.7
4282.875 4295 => 37.9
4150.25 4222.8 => 39.4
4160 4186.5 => 40.1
